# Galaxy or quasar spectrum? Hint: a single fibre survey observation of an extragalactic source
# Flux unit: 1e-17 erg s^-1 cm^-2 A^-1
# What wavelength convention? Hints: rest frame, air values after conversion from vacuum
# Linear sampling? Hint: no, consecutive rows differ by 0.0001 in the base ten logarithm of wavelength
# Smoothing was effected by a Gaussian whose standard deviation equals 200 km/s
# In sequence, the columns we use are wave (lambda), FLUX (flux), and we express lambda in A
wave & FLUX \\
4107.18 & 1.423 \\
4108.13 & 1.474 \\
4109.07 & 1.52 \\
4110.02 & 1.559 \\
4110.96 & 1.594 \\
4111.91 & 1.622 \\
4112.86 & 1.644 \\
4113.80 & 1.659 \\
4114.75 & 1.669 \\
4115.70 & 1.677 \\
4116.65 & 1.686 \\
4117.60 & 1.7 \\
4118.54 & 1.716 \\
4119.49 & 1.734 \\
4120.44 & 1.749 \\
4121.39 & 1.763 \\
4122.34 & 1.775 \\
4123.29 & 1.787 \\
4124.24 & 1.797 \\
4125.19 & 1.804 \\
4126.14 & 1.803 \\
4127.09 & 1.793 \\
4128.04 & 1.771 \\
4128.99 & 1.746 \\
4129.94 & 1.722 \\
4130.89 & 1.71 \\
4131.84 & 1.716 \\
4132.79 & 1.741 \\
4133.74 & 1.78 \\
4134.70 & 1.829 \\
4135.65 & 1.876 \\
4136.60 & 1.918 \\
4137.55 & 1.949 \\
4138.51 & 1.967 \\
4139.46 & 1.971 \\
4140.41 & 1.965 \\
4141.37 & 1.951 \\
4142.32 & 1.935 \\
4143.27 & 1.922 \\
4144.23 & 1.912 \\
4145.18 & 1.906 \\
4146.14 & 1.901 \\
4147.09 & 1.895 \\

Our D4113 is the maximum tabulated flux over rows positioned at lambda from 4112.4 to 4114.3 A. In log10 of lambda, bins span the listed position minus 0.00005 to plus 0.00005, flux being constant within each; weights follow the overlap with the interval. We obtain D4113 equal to 1.659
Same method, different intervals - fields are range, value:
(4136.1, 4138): 1.949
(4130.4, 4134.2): 1.78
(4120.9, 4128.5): 1.804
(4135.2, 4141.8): 1.971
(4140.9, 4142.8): 1.951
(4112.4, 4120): 1.734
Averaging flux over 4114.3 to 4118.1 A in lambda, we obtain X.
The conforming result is 1.68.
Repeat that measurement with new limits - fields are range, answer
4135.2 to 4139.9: 1.94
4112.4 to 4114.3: 1.66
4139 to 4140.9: 1.96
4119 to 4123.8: 1.76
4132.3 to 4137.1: 1.83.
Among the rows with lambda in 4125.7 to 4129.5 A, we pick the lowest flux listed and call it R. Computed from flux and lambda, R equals 1.746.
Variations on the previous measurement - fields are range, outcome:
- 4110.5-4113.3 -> 1.594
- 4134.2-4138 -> 1.829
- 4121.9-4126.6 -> 1.775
